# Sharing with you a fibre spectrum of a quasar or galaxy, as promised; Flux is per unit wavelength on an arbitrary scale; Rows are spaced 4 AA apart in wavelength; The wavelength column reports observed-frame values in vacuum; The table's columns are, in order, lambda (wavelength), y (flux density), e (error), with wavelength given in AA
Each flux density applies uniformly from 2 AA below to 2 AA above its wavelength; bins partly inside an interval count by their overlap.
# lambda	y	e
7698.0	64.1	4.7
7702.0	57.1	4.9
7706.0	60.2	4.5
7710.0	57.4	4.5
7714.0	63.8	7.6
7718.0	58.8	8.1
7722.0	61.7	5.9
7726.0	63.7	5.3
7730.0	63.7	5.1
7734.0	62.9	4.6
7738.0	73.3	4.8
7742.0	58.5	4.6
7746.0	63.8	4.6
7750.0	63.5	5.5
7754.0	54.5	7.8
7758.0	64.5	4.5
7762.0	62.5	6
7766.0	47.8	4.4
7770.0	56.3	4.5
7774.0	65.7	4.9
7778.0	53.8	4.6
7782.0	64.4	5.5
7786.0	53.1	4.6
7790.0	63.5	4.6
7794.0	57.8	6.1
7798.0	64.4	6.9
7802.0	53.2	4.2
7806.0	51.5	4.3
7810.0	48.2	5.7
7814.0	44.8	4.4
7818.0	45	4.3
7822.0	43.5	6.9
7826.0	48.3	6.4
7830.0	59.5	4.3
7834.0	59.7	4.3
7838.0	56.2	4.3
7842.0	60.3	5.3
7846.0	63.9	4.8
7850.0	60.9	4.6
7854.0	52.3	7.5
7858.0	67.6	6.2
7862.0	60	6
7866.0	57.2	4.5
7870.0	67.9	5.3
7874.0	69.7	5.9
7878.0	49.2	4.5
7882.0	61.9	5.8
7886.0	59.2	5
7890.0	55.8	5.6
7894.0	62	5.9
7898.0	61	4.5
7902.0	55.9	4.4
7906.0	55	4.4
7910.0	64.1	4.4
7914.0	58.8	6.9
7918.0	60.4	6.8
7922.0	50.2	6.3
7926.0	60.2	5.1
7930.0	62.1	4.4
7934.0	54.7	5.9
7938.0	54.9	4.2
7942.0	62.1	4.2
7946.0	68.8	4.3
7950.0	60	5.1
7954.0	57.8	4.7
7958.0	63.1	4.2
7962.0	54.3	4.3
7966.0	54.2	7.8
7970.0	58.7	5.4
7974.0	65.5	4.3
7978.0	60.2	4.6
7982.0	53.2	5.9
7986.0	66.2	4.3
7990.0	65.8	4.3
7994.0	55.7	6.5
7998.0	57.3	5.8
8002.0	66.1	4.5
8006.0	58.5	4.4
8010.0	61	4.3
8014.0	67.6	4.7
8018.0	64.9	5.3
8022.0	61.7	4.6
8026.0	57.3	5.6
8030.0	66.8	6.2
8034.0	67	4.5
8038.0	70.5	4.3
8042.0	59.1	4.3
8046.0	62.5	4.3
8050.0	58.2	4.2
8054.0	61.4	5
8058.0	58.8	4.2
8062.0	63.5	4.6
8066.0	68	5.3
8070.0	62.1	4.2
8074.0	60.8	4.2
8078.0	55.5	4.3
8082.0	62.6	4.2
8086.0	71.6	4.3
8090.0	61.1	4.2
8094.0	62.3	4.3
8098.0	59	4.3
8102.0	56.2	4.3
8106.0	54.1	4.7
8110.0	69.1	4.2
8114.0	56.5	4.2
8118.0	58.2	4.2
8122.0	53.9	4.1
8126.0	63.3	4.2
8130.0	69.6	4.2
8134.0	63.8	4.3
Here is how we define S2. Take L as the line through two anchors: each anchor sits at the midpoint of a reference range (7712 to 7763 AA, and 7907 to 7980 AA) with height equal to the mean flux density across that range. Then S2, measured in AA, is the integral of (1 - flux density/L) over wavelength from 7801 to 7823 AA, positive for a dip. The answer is 5.0 AA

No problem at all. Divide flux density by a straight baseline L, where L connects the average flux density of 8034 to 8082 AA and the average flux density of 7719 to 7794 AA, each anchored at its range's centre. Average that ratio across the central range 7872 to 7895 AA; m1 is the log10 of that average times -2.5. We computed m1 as 0.033 mag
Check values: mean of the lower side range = 60.8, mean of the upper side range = 62.1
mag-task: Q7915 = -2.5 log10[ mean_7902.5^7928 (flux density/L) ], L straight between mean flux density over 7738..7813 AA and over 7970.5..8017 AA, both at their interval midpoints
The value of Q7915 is 0.04 mag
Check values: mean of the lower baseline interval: 58.4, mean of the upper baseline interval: 61.5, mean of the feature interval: 58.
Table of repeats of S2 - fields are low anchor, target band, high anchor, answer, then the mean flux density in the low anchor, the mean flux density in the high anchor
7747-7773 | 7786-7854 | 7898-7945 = 4.3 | 58.7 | 58.4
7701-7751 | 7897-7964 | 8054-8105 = 3.1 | 62.3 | 61.6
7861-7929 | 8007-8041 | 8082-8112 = -1.8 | 59.4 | 62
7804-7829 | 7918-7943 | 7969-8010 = -0.5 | 47.4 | 60.8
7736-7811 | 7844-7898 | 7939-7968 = -1.0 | 59.1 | 59.9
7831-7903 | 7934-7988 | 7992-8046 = 1.7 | 60.1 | 62.6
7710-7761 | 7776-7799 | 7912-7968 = 0.8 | 62.5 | 58.7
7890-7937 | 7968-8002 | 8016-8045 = 0.6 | 58.4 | 63.9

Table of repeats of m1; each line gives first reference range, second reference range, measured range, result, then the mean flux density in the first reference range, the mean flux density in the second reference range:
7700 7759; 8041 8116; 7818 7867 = 0.085 mag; 61.8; 61.2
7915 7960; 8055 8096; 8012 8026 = -0.041 mag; 59.5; 62.6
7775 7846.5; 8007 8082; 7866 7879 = -0.100 mag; 55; 62.5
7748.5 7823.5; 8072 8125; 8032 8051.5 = -0.075 mag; 55.7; 60.1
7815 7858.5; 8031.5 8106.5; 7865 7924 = -0.041 mag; 55.5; 62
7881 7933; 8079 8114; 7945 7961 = -0.037 mag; 58.8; 61.5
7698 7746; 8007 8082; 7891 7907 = 0.068 mag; 62.1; 62.5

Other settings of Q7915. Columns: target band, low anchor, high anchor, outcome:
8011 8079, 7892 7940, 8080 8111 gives -0.04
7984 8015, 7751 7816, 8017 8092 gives -0.01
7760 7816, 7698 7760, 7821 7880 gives 0.08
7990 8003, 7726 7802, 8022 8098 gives 0.04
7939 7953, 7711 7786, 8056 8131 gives -0.03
